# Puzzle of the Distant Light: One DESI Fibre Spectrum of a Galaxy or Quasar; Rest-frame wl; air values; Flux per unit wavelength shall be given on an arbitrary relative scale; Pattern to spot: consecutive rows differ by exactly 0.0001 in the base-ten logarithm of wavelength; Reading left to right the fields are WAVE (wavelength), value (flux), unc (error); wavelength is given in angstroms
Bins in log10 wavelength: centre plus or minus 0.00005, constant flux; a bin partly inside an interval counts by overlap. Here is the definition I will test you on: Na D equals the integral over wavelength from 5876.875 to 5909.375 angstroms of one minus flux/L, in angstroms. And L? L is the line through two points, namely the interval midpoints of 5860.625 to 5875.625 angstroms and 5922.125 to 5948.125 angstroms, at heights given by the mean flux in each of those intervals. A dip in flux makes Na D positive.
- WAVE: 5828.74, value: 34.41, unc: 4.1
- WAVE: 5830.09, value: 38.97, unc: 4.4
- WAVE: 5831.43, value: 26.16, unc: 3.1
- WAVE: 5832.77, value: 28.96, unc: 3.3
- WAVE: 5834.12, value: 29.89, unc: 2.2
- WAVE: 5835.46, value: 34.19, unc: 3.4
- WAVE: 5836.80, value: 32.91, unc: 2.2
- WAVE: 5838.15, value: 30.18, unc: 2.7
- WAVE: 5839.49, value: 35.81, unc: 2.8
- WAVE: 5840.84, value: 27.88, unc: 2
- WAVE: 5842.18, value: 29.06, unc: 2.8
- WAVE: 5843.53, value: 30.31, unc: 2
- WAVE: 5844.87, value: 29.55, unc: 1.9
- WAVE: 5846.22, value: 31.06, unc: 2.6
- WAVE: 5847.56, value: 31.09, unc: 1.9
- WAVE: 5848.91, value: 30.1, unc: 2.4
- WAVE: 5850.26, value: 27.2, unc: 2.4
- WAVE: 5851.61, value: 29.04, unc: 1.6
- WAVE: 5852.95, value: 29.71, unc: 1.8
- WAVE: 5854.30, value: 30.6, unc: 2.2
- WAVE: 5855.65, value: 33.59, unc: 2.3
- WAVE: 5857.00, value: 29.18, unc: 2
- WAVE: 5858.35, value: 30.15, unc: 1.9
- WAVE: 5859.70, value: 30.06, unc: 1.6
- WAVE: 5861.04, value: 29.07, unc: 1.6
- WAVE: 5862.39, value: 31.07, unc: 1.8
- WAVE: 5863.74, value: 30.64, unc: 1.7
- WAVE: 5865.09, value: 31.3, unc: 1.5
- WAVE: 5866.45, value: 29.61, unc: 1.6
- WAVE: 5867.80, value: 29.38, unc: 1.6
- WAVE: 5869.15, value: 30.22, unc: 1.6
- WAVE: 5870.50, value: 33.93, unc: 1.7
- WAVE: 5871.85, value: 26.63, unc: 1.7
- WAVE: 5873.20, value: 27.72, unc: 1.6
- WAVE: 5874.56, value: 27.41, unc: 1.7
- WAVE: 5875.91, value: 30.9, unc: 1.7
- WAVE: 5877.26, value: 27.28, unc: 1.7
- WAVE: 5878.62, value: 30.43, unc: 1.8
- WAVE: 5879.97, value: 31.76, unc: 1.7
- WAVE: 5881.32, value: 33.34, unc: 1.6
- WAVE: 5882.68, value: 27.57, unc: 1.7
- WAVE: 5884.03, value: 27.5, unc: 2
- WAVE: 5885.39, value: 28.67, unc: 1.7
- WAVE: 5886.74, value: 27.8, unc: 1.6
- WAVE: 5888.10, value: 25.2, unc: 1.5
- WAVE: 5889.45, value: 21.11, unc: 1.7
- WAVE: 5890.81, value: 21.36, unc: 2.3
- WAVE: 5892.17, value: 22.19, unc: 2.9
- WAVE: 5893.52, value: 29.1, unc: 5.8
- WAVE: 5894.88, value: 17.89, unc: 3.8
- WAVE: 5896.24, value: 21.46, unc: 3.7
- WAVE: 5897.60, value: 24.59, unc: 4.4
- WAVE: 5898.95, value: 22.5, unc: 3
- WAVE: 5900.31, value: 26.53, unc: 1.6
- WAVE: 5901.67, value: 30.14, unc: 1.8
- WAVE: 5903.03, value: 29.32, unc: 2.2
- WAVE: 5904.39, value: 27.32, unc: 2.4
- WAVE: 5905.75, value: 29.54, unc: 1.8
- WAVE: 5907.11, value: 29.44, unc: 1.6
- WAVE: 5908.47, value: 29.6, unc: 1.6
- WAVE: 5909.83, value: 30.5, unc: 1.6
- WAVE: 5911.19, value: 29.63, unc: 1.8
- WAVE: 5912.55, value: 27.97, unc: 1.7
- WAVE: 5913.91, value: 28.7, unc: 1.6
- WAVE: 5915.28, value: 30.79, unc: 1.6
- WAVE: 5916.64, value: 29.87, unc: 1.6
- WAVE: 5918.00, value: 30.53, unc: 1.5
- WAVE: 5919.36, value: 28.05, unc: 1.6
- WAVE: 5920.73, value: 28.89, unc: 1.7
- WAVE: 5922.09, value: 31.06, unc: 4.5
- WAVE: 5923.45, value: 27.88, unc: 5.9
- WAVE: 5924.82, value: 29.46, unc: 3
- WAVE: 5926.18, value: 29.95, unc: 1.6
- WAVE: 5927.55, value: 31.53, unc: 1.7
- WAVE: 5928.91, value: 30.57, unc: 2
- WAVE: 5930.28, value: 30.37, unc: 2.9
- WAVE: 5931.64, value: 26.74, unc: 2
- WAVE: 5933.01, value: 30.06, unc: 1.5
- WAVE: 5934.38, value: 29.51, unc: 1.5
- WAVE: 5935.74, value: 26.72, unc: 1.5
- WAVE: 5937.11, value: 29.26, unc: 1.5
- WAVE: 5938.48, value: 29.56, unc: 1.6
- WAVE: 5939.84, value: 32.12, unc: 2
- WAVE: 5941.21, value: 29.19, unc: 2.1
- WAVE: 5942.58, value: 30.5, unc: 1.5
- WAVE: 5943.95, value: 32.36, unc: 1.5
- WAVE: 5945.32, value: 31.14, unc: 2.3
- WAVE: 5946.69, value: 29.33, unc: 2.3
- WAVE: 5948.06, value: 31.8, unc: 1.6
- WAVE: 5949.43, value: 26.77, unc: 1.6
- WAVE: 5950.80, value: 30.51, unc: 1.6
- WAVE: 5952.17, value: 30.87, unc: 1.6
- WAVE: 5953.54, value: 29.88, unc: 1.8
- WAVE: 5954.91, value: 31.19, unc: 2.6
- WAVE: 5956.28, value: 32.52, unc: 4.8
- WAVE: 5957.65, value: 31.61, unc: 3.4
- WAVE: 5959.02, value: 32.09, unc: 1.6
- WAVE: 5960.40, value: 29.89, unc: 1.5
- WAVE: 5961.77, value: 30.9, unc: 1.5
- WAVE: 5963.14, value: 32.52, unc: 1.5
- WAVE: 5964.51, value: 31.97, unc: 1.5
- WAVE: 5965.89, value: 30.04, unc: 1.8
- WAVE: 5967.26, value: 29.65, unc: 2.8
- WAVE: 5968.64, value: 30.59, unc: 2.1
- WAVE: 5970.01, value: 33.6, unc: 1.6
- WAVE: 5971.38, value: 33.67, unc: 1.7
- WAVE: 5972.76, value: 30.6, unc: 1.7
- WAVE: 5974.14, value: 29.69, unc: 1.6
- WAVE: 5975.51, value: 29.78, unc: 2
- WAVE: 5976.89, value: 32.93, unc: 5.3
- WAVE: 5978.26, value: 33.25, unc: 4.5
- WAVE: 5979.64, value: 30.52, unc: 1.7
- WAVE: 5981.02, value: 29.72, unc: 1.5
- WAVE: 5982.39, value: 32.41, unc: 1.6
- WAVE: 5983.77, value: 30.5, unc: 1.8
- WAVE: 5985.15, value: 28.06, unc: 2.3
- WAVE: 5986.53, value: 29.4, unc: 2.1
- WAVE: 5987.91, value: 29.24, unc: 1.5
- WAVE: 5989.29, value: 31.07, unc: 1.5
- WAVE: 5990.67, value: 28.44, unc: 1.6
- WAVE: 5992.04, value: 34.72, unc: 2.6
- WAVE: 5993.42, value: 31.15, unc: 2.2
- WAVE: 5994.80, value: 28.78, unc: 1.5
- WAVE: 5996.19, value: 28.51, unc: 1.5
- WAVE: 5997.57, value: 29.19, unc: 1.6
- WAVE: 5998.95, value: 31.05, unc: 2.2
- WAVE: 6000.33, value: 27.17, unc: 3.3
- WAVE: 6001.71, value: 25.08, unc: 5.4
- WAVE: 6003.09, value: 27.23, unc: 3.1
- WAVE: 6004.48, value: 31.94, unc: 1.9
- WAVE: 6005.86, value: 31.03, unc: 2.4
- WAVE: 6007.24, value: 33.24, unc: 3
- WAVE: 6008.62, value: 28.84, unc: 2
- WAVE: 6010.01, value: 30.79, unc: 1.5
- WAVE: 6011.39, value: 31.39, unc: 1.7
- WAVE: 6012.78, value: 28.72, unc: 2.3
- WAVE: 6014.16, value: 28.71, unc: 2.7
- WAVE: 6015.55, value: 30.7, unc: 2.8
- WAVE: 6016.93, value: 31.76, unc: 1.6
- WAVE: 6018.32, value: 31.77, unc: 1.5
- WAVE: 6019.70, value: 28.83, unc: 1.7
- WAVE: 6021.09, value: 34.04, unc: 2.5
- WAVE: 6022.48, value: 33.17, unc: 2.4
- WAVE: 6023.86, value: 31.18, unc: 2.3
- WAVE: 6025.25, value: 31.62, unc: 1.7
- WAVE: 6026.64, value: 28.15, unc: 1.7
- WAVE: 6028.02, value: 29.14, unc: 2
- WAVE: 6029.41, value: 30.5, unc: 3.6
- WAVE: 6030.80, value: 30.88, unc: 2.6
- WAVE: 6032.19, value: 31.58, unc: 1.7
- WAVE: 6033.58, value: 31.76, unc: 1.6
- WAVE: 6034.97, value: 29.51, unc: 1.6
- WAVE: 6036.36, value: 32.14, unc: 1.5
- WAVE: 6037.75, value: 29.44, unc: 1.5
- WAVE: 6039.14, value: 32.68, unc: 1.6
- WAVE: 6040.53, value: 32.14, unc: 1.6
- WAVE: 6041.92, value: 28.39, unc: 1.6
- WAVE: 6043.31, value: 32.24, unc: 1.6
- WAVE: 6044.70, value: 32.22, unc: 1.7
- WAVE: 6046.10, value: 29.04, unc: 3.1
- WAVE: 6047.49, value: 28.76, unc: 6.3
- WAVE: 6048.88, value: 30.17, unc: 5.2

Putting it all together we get 3.3 angstroms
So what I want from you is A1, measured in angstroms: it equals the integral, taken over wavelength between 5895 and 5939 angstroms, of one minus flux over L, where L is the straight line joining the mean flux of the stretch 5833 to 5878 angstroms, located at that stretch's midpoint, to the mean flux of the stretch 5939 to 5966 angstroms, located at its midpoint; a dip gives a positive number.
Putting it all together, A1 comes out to 3.0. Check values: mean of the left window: 30.2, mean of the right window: 30.9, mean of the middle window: 28.5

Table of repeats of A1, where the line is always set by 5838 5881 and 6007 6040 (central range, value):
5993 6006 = 0.7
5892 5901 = 2.0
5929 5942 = 0.5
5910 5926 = 0.5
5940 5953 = 0.1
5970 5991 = -0.1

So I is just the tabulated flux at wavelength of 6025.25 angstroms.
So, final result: 31.62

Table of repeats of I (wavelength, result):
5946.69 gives 29.33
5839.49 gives 35.81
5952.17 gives 30.87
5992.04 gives 34.72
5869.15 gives 30.22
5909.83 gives 30.5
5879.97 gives 31.76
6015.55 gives 30.7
